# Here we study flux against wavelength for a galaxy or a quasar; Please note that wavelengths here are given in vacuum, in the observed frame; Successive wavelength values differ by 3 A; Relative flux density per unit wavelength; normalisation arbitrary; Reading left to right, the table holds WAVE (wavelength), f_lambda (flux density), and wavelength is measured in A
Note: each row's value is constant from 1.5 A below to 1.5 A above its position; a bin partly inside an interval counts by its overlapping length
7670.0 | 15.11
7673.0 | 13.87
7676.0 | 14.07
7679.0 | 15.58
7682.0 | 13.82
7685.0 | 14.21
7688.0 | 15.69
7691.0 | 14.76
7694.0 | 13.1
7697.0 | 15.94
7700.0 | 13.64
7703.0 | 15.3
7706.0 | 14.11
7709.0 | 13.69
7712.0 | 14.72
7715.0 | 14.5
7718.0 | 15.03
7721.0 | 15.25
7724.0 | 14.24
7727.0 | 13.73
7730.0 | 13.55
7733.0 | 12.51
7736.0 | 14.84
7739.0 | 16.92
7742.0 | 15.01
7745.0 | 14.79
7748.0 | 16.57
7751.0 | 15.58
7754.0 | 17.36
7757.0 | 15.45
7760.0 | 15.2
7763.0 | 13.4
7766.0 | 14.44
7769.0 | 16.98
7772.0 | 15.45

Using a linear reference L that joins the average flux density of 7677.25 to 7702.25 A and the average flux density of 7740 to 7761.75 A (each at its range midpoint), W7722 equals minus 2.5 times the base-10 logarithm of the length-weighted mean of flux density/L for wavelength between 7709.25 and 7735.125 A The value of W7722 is 0.07 mag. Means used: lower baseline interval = 14.6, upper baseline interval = 15.7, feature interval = 14.2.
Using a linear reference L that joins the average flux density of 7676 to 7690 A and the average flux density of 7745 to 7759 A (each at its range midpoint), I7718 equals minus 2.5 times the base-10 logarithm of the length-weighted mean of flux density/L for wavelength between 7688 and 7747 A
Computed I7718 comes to 0.06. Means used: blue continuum 14.7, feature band 14.6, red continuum 16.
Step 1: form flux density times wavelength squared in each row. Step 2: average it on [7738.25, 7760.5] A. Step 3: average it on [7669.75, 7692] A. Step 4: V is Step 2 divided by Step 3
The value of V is 1.10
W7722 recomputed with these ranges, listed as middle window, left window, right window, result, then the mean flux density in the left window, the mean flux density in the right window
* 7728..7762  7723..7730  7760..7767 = -0.09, 13.9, 14.2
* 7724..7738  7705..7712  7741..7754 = 0.09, 14.1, 15.7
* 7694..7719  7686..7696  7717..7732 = -0.01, 14.6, 14.3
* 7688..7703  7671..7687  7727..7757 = 0.00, 14.4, 15.2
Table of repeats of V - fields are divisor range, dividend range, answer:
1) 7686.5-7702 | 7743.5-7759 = 1.10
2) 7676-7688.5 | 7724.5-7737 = 0.94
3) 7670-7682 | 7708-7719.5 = 1.01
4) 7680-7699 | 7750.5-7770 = 1.08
